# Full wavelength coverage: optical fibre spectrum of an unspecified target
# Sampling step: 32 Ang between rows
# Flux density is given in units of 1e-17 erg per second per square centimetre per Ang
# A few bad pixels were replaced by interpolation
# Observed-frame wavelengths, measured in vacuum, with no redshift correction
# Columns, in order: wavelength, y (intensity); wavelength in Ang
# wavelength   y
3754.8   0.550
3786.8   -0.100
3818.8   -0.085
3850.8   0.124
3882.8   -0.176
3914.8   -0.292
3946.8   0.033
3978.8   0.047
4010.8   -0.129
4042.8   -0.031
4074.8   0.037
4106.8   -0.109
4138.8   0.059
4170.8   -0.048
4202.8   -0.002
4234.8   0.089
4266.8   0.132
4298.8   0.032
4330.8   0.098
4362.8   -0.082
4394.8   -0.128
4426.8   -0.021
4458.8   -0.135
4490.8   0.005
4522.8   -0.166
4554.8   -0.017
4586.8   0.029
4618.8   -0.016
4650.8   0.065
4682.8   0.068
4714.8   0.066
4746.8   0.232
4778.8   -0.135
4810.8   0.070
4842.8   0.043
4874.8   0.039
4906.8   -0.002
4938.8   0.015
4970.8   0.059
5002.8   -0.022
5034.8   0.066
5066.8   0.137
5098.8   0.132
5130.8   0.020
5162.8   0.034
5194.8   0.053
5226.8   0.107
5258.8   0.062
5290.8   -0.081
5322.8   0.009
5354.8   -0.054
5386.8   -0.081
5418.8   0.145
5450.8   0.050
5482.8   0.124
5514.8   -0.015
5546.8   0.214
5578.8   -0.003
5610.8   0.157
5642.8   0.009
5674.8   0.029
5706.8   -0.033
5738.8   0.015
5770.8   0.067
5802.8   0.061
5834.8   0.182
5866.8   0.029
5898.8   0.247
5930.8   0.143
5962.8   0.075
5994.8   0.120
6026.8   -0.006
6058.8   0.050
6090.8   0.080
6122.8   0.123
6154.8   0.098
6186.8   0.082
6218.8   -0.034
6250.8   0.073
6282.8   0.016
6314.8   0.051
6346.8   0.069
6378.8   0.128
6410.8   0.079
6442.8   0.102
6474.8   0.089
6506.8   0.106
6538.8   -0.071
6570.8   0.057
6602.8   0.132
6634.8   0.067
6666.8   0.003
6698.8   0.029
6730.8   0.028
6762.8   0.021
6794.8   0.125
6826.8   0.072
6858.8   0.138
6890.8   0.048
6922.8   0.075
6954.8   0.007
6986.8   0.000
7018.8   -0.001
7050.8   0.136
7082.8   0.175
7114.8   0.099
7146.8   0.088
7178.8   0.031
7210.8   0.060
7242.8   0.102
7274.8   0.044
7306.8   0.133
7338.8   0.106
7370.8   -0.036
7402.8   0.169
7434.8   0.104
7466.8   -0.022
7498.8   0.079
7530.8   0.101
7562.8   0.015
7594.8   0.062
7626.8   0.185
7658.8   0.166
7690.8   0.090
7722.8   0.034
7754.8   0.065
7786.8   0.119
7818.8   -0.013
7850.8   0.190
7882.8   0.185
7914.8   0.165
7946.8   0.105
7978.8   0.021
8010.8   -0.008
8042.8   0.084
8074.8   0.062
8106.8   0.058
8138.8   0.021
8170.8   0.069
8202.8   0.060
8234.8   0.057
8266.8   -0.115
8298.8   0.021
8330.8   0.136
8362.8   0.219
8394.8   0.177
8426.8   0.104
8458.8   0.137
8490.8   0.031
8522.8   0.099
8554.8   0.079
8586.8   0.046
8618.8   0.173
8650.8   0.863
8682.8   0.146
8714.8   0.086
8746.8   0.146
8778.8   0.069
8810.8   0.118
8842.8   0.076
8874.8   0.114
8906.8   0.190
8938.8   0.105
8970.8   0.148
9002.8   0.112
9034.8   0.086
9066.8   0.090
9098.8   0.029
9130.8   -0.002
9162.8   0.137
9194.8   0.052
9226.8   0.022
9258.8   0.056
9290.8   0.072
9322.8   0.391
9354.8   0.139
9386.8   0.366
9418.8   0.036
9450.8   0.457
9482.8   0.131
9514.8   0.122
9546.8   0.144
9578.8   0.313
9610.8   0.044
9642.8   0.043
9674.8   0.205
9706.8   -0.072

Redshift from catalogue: 1.323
